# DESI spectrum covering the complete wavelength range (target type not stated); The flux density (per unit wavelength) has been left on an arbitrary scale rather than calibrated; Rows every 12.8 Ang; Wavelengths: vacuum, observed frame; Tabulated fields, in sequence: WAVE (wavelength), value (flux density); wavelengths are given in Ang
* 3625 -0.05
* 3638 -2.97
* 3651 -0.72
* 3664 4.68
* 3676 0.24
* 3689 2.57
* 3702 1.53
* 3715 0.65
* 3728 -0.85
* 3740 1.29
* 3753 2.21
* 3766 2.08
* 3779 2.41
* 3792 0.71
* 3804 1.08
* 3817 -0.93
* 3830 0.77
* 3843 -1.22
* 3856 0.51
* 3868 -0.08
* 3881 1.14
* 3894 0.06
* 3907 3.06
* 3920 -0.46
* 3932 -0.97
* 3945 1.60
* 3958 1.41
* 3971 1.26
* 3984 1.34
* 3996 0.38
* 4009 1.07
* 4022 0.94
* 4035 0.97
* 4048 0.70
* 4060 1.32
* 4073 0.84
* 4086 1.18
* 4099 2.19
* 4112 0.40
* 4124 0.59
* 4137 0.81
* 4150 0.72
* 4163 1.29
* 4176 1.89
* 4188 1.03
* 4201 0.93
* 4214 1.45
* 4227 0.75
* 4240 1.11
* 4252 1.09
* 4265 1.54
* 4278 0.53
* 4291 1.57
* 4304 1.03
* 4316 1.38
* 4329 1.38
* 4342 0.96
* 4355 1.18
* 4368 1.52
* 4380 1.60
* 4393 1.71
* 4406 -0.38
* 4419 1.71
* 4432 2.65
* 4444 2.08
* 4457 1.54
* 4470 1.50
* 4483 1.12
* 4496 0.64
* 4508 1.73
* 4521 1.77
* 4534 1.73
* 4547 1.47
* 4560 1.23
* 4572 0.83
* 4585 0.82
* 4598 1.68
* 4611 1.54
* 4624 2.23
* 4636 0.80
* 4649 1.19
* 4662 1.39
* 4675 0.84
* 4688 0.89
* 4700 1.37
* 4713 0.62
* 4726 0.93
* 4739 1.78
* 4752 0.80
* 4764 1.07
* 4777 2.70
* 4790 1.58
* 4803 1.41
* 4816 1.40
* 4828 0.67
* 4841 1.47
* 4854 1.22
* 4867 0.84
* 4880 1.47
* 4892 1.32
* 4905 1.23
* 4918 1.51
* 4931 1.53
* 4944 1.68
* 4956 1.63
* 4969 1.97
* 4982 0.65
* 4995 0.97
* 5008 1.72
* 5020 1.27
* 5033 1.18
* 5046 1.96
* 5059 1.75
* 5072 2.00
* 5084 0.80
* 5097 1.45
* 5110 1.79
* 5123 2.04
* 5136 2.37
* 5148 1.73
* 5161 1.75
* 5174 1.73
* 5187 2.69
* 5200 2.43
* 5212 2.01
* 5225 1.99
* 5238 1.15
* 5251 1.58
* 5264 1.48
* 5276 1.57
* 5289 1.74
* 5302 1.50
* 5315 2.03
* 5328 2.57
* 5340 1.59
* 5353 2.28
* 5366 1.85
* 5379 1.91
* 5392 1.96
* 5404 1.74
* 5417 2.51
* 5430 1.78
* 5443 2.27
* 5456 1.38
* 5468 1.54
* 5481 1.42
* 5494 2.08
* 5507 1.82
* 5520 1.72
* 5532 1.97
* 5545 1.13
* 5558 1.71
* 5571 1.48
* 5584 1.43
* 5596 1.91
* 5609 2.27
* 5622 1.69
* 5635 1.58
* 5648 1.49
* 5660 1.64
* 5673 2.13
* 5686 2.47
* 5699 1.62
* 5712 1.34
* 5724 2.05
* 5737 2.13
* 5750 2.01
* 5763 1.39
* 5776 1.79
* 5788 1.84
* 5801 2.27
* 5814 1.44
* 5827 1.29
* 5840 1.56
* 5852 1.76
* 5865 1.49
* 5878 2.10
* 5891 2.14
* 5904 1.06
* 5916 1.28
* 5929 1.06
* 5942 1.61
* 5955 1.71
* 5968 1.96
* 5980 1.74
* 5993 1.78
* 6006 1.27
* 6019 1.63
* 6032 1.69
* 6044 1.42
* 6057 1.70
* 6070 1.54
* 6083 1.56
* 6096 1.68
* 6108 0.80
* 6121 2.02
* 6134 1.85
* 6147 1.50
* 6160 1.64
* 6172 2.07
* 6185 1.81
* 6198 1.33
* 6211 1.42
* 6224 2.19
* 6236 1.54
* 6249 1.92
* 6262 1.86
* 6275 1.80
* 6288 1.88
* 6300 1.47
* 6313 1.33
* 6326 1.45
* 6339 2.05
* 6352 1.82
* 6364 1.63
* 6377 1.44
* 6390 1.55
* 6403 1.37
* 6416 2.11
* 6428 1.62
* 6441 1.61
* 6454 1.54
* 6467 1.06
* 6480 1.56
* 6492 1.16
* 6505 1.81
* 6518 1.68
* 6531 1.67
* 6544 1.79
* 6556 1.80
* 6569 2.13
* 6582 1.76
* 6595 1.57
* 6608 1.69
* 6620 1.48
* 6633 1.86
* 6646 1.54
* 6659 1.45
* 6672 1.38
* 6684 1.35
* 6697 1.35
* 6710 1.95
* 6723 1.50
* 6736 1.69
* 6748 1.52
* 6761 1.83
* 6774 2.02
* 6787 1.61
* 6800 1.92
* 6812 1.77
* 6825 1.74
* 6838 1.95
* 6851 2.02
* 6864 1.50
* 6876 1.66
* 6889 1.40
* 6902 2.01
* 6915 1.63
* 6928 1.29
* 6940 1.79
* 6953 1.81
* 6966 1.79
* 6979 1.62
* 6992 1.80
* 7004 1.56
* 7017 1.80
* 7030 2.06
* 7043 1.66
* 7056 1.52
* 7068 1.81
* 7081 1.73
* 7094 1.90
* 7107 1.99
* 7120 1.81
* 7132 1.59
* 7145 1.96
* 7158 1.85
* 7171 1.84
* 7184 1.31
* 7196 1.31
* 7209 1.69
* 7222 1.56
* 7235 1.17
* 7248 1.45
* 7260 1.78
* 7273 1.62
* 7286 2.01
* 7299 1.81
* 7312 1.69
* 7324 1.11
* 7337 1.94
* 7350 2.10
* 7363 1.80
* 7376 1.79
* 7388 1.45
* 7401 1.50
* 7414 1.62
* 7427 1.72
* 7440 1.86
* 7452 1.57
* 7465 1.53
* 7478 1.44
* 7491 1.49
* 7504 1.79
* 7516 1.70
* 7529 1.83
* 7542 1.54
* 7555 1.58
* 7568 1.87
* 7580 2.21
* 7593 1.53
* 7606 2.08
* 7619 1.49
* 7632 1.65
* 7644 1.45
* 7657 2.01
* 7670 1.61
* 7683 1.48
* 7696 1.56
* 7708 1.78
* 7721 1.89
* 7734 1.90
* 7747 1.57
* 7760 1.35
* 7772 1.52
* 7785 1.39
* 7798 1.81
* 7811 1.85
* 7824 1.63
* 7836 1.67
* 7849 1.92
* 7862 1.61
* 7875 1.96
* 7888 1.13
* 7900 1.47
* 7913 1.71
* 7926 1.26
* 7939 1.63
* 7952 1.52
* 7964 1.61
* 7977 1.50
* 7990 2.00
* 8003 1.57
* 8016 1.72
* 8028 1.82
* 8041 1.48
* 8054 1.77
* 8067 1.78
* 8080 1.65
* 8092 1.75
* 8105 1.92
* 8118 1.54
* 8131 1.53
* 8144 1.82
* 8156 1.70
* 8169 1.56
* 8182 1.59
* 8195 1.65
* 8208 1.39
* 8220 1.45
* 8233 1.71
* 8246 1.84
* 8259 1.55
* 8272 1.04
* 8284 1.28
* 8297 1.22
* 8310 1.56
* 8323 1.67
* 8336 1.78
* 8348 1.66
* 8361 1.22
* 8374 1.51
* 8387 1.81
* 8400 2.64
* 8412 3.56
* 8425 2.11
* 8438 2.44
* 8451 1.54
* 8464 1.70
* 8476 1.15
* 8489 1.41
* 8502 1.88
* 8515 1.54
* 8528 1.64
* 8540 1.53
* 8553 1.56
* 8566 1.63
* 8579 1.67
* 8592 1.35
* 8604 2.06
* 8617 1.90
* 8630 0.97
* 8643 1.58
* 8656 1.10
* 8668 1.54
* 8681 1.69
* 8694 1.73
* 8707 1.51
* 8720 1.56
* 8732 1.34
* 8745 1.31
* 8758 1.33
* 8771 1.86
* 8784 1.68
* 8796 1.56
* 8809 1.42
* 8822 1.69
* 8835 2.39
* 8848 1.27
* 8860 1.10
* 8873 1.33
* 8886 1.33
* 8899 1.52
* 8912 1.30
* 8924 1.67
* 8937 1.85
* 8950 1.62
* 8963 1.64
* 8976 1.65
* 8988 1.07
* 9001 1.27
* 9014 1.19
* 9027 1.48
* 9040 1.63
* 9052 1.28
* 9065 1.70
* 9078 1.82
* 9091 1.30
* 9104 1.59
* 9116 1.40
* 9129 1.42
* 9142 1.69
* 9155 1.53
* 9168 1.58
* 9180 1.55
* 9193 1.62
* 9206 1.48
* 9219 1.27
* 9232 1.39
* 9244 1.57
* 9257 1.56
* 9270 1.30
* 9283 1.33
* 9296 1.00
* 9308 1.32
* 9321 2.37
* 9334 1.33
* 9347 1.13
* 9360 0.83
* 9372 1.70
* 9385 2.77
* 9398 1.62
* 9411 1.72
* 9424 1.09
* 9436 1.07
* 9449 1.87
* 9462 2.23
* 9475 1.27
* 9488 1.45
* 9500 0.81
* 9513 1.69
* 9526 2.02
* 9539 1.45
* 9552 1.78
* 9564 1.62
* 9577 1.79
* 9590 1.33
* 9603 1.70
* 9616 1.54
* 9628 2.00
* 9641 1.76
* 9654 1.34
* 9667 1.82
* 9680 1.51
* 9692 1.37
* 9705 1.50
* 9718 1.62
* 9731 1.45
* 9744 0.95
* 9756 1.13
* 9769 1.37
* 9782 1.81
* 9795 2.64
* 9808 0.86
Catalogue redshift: 0.28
